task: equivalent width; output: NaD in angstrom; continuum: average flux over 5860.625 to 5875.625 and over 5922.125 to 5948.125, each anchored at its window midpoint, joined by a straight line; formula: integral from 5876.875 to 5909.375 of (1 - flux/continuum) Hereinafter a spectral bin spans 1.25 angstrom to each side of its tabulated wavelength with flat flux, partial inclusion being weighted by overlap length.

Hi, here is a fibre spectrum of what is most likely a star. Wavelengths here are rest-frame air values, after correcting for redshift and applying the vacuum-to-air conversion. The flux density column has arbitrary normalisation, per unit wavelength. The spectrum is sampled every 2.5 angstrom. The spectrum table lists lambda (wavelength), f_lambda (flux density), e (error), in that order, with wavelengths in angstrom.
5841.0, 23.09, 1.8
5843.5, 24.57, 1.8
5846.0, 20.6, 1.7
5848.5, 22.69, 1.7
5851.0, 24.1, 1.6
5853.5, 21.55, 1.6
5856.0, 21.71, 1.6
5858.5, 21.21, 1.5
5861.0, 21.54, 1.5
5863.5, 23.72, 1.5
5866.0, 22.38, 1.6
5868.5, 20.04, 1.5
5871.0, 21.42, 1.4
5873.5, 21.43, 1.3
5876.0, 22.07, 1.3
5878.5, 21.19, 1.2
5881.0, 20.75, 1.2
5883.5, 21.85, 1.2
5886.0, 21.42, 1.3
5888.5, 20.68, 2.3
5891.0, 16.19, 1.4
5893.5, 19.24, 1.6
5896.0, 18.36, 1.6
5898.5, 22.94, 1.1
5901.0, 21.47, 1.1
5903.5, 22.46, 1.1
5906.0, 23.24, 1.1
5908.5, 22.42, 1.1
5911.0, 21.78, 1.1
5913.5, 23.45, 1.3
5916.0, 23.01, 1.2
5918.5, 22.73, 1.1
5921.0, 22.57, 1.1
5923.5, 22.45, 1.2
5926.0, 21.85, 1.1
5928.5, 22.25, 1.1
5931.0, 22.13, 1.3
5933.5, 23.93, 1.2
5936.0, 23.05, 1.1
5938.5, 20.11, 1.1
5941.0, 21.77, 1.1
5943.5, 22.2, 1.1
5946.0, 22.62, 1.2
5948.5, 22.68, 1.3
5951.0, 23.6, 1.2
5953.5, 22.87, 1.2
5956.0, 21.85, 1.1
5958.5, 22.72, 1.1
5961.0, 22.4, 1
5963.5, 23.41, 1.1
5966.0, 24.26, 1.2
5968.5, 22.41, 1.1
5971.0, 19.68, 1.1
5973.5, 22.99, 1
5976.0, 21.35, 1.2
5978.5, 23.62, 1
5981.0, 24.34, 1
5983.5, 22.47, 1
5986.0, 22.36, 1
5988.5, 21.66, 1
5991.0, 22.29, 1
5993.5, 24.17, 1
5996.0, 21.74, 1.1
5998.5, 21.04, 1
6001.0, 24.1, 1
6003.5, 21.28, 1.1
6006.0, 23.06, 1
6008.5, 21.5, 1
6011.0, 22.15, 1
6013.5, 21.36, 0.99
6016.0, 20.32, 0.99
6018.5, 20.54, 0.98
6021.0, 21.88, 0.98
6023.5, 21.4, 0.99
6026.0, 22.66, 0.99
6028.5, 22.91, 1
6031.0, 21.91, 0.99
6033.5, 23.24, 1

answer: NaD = 1.5 angstrom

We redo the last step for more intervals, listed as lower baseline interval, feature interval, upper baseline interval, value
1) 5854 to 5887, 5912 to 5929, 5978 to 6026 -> -0.6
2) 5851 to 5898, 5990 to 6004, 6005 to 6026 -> -0.6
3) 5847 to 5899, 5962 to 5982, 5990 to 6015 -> -0.7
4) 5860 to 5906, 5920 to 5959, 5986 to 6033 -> -1.6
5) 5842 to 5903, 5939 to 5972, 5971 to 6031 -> -0.9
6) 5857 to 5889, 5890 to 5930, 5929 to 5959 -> 0.6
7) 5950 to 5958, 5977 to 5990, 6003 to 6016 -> -0.4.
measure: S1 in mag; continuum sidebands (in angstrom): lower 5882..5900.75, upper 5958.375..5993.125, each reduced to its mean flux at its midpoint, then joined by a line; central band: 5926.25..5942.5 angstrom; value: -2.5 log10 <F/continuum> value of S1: -0.039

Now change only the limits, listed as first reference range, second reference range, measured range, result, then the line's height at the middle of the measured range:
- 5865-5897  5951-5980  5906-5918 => -0.071 mag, 21.3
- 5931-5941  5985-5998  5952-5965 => -0.019 mag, 22.3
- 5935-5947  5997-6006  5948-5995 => -0.029 mag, 22.1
